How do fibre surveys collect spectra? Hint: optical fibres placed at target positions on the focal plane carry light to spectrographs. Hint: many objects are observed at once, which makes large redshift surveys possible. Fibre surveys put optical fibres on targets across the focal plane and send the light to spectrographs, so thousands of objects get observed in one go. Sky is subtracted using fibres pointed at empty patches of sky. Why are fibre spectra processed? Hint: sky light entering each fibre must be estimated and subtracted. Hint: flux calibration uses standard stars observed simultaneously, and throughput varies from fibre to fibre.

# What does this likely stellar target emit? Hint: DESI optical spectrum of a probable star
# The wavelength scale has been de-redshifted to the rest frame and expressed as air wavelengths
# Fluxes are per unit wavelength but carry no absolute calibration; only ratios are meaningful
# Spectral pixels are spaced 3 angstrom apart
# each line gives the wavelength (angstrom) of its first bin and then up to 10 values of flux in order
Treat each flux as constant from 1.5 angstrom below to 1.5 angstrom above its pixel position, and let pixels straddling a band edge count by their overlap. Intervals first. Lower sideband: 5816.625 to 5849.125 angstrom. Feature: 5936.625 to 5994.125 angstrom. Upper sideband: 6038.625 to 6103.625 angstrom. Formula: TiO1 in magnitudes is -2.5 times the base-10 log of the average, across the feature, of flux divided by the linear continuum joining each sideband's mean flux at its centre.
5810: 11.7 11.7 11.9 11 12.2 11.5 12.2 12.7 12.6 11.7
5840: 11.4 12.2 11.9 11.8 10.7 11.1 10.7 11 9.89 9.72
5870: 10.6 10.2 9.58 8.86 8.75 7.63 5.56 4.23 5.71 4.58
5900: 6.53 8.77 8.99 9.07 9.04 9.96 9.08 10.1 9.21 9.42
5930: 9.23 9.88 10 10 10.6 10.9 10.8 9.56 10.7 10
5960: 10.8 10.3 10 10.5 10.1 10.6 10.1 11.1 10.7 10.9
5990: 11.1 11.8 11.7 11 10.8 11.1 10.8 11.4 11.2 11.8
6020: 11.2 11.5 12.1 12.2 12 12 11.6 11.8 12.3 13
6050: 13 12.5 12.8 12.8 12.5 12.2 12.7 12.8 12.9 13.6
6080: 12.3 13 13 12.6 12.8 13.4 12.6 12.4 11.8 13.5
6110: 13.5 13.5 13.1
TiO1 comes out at 0.17 mag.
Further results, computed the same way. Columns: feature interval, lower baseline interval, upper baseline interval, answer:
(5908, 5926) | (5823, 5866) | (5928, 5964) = 0.13 mag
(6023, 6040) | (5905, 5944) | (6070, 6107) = -0.02 mag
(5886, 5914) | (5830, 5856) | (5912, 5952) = 0.44 mag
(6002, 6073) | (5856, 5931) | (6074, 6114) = -0.03 mag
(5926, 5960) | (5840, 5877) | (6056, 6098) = 0.15 mag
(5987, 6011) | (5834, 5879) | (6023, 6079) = 0.08 mag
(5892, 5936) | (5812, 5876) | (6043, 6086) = 0.35 mag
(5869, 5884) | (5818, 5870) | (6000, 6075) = 0.21 mag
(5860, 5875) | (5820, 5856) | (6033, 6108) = 0.17 mag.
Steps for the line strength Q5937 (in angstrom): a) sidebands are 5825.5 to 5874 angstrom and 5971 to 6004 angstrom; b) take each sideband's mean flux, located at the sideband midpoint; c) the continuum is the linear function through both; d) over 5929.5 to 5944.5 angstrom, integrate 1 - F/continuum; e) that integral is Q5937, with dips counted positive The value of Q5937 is 1.4 angstrom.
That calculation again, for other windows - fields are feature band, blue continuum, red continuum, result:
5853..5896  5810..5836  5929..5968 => 9.5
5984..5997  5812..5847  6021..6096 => 1.1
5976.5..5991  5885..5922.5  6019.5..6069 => -0.7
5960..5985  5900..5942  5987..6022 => 0.2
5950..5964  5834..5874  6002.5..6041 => 1.3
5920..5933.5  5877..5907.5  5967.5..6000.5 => -1.7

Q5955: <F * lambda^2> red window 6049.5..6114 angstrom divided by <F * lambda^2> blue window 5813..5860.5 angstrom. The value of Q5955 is 1.19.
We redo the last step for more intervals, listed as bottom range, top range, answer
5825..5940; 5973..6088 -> 1.30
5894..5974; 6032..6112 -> 1.40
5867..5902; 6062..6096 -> 1.80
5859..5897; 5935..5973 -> 1.27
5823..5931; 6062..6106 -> 1.42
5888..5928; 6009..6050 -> 1.56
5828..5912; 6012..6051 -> 1.33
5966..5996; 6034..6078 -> 1.20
